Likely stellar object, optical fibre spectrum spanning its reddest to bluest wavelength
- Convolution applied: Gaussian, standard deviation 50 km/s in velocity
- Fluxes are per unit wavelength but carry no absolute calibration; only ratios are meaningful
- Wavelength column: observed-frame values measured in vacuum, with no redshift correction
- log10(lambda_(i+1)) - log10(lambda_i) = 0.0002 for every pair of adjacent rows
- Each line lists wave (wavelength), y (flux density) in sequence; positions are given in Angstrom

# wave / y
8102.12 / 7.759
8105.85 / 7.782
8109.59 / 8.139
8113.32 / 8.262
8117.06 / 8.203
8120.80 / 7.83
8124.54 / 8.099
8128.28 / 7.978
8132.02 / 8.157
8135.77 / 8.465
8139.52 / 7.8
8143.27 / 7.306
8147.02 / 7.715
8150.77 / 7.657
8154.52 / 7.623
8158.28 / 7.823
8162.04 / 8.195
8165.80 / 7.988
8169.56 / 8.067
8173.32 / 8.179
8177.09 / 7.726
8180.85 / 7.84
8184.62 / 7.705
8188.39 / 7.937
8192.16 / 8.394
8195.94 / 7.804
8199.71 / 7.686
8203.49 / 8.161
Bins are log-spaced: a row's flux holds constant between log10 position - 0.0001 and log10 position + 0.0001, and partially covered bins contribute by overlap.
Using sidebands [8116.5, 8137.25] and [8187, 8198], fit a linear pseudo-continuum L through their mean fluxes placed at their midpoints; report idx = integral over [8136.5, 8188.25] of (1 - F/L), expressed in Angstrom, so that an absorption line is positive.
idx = 1.5 Angstrom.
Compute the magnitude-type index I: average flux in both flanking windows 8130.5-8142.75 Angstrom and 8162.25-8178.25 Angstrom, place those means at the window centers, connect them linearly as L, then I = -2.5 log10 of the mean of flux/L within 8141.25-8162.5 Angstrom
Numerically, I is 0.05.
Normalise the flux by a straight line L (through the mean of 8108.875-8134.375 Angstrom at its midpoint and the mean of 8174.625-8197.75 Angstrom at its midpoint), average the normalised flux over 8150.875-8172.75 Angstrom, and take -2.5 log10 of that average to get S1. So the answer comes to 0.01 mag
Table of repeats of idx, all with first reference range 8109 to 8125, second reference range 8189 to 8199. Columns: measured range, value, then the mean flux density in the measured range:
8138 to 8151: 0.8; 7.61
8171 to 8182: 0.2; 7.93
